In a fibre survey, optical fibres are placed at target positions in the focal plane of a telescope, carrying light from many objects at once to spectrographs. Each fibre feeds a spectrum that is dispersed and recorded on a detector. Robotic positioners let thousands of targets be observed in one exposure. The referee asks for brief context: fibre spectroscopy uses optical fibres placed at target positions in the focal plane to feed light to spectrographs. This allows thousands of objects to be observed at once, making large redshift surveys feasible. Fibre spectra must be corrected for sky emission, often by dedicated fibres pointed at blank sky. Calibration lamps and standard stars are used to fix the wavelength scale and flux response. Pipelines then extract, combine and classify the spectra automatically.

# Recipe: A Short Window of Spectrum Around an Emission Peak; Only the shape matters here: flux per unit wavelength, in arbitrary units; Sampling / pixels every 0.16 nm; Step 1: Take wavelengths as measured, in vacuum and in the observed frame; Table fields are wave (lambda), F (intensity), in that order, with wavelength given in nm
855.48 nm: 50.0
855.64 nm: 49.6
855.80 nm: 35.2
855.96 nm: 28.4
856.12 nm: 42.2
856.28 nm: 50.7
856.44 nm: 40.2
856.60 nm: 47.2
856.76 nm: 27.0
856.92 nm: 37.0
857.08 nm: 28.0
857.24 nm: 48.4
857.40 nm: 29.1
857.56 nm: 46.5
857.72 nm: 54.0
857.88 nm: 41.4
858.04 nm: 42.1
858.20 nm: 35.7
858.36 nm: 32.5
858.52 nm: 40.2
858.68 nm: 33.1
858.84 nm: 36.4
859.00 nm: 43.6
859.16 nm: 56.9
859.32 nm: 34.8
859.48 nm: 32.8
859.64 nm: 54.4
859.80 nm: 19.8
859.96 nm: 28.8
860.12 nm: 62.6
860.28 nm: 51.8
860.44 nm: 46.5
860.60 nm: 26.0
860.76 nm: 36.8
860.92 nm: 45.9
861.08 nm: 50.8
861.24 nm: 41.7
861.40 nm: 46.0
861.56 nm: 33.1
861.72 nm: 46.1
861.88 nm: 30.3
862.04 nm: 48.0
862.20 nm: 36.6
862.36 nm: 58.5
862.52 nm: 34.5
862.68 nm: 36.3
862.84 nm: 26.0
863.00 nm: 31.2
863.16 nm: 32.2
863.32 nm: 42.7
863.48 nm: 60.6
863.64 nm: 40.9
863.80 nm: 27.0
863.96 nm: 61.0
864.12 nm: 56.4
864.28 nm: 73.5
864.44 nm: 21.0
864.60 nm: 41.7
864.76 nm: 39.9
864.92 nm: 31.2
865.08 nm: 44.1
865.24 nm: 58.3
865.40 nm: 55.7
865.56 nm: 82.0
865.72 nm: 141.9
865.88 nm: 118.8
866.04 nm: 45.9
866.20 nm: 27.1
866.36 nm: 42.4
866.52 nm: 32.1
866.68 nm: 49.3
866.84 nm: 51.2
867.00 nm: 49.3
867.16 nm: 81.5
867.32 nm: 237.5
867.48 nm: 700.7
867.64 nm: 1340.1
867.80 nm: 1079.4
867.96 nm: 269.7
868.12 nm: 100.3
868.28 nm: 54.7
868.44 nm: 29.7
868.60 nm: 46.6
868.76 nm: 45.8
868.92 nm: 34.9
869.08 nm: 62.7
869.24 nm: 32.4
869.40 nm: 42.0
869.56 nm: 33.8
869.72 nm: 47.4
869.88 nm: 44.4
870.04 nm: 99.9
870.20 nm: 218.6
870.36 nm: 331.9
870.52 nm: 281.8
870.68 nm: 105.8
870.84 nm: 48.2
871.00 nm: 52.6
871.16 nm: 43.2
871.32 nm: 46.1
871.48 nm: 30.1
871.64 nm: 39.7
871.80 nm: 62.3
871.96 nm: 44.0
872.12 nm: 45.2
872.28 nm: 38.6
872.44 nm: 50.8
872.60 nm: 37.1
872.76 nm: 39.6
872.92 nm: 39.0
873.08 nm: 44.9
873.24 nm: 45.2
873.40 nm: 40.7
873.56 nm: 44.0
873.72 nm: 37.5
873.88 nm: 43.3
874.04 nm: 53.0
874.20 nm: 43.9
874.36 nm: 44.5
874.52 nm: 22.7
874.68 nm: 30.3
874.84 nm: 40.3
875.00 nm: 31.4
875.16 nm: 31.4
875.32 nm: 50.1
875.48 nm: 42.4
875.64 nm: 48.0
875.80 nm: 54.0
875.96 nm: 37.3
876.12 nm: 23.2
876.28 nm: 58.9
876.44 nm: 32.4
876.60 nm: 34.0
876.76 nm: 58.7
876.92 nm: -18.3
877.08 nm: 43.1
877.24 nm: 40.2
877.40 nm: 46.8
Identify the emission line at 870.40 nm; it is [N II]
